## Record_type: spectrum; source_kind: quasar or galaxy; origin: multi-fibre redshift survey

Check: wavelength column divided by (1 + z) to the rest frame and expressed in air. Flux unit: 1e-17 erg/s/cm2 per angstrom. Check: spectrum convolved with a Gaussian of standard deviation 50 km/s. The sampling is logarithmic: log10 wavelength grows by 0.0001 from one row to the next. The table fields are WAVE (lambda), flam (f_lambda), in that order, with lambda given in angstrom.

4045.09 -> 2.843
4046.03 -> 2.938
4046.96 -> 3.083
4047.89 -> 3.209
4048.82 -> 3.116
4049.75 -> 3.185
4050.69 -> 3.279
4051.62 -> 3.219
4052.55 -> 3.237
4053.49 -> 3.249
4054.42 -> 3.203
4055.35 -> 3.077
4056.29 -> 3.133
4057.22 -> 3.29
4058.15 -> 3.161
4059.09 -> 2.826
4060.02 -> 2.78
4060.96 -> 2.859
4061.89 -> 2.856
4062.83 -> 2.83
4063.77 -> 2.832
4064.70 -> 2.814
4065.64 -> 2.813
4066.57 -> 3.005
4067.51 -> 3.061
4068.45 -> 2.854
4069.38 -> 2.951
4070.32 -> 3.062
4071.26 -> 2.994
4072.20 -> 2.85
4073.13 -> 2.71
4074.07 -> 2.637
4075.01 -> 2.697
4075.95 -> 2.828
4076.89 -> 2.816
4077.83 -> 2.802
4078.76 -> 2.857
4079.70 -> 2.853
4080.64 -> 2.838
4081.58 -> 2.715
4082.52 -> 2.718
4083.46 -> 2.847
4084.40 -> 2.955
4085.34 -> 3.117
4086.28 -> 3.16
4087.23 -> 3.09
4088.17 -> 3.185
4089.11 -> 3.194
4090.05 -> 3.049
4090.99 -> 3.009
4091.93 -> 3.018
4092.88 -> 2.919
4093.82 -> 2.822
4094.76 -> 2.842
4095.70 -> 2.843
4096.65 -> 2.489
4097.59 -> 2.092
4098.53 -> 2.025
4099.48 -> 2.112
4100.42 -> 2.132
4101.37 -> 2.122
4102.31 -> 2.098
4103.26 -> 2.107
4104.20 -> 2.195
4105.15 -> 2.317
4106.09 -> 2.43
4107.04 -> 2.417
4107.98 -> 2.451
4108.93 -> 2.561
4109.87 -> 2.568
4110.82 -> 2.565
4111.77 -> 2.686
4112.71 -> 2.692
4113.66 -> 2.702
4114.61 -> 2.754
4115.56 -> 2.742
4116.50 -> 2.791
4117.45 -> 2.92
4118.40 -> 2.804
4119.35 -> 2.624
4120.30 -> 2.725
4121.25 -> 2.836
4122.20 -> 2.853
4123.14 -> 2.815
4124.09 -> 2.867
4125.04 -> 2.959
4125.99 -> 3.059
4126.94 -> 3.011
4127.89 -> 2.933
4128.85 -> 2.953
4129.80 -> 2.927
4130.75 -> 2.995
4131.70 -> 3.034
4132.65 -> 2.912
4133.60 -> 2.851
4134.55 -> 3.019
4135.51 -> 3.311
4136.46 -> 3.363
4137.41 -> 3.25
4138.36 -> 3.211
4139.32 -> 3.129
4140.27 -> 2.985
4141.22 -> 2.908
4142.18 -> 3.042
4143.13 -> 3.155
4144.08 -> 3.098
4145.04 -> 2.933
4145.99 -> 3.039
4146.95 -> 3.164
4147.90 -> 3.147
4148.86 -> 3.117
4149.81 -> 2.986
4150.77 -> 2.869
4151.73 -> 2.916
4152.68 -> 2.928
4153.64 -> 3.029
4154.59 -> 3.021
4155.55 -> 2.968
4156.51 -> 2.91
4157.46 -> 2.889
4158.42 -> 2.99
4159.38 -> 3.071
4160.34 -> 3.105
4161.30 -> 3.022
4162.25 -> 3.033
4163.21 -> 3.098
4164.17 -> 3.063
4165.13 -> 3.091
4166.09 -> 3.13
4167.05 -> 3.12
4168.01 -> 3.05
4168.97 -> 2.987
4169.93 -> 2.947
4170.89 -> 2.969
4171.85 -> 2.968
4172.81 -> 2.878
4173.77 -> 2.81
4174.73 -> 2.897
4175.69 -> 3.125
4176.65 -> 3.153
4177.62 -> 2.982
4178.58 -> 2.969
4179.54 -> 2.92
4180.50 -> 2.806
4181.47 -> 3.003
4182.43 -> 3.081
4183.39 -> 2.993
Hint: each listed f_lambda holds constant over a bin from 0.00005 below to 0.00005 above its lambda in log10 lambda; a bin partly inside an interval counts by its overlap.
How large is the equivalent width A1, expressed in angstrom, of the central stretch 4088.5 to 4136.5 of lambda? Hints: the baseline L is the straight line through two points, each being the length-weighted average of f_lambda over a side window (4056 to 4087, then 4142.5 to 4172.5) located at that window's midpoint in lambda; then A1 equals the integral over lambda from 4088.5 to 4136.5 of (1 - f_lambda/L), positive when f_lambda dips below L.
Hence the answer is 4.0 angstrom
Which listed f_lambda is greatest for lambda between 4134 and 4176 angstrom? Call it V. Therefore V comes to 3.363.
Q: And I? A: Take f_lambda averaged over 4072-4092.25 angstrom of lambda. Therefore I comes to 2.91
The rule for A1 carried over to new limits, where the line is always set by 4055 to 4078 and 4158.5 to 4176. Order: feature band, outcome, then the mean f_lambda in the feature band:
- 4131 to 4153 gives -0.5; 3.06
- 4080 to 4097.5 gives 0.1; 2.91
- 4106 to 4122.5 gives 1.6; 2.68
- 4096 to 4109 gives 3.1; 2.25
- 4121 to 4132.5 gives 0.1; 2.94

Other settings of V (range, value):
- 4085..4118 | 3.194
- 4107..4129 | 3.059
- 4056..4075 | 3.29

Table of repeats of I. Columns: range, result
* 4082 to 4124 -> 2.67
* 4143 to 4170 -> 3.03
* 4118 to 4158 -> 2.99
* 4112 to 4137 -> 2.9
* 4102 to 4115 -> 2.47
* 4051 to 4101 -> 2.87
